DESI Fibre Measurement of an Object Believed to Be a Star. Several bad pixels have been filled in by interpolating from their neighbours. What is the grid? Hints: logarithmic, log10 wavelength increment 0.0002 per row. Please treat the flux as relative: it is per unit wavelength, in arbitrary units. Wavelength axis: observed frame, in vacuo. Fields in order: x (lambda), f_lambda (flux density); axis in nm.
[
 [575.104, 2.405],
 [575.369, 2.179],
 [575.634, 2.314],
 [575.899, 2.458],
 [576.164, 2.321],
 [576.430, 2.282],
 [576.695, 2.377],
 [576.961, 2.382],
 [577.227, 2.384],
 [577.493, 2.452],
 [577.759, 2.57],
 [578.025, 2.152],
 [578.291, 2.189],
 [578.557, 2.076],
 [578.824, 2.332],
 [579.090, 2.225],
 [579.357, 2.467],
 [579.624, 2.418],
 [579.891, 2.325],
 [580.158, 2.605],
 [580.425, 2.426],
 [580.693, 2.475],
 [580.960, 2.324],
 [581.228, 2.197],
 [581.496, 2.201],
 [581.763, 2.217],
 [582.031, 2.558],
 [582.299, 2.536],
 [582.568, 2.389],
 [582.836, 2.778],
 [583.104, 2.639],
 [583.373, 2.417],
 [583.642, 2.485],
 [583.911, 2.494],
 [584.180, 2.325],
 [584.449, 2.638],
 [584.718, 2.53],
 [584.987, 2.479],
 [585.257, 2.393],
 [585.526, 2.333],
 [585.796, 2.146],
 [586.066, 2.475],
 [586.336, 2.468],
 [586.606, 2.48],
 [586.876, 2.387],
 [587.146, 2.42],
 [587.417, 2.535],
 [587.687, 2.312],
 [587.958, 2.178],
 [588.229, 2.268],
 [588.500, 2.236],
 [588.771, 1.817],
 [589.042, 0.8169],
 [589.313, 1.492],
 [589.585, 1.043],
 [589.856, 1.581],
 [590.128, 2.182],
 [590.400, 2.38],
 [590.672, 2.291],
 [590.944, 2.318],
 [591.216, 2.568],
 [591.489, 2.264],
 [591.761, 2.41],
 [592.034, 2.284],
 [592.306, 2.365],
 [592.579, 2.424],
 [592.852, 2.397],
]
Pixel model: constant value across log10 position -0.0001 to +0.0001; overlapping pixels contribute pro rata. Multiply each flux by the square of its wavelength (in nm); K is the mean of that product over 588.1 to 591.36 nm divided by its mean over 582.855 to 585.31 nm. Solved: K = 0.8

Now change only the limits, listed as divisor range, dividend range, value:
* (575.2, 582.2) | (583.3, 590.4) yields 0.96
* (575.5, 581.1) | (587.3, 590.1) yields 0.81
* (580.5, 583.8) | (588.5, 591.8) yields 0.81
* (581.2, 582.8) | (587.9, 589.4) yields 0.77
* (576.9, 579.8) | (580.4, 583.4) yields 1.06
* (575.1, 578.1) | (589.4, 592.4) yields 0.95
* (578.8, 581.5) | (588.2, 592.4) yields 0.88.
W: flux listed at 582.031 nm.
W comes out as 2.558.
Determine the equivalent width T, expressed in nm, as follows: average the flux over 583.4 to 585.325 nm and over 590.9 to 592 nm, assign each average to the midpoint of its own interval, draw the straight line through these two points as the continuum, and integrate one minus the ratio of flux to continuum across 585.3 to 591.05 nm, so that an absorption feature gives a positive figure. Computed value 0.77 nm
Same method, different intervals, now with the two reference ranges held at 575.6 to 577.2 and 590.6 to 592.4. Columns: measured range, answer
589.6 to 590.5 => 0.175 nm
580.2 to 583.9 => -0.126 nm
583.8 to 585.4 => -0.078 nm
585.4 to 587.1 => -0.017 nm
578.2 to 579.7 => 0.049 nm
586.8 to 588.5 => 0.015 nm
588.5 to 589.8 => 0.524 nm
